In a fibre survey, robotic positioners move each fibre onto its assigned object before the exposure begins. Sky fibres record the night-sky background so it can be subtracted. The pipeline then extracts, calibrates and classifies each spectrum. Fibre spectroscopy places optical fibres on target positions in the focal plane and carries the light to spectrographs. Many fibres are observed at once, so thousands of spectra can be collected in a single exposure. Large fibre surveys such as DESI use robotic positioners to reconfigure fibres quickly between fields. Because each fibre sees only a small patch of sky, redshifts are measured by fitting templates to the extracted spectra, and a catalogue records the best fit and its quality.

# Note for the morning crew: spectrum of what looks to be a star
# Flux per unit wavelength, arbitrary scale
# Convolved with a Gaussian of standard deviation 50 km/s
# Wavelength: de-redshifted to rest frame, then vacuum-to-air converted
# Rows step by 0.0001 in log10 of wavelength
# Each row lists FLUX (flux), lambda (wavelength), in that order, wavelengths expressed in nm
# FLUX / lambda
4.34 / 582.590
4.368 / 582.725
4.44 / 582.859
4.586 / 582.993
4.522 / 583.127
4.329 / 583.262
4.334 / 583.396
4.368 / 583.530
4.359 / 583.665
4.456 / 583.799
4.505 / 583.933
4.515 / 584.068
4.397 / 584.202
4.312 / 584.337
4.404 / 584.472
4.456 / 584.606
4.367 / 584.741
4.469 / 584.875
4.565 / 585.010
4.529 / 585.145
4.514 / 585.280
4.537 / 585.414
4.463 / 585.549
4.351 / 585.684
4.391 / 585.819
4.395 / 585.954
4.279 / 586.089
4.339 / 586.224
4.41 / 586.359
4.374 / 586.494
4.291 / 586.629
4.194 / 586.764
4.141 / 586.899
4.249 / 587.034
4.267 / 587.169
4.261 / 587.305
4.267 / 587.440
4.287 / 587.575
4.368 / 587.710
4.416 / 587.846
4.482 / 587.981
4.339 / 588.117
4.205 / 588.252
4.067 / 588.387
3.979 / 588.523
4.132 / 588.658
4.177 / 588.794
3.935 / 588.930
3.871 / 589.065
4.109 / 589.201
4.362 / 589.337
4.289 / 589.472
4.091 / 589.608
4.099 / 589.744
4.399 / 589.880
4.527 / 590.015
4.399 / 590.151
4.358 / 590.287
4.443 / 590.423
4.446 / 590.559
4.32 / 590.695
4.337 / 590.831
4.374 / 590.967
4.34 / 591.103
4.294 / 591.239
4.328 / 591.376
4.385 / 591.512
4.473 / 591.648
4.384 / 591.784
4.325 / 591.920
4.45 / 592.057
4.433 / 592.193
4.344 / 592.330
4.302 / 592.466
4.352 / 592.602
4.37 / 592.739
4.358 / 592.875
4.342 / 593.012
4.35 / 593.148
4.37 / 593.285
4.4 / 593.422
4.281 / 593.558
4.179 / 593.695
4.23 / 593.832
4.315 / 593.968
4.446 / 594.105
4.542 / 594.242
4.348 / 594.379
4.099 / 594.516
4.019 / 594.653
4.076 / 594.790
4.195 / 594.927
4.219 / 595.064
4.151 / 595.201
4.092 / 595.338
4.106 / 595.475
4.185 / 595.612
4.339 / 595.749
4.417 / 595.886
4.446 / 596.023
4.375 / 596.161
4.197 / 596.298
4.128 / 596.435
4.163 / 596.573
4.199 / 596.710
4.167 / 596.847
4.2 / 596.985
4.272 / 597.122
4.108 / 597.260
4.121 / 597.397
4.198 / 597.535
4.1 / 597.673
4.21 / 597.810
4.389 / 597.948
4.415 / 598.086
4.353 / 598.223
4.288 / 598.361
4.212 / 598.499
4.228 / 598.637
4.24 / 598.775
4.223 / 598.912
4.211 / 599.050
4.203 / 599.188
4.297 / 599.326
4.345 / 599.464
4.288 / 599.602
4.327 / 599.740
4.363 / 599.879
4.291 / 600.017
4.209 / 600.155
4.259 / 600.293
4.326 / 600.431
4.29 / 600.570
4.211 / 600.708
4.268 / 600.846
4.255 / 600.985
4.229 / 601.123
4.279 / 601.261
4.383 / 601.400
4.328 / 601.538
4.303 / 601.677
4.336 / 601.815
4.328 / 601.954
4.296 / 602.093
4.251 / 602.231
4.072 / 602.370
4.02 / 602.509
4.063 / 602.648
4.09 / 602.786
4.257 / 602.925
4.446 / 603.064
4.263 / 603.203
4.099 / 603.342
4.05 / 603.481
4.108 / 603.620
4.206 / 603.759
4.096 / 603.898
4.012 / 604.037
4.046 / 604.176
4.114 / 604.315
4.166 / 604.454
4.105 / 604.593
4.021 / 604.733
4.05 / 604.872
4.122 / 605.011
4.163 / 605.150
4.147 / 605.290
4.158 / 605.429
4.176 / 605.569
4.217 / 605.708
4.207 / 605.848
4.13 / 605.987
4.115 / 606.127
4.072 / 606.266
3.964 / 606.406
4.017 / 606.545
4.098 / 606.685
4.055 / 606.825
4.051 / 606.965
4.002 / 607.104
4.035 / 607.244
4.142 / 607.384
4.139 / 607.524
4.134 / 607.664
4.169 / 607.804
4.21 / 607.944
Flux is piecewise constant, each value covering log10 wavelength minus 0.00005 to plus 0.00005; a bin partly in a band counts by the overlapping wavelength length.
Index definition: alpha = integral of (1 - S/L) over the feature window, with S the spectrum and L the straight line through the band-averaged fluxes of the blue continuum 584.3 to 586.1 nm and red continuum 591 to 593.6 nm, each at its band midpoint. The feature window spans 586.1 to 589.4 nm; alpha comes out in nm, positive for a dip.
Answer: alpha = 0.13 nm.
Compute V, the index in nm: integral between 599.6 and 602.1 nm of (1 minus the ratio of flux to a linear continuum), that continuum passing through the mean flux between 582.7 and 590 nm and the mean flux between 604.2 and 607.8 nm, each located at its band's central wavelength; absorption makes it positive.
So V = -0.08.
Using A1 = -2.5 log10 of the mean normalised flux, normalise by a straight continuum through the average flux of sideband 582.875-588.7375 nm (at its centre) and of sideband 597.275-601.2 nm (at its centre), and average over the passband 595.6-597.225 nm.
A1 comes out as 0.01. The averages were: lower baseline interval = 4.36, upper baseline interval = 4.26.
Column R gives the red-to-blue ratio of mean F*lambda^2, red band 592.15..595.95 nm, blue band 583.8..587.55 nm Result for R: 1.01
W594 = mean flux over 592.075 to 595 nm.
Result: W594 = 4.3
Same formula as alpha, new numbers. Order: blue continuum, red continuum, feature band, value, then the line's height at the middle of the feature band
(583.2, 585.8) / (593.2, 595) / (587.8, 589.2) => 0.07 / 4.36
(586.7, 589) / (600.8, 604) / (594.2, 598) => 0.00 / 4.22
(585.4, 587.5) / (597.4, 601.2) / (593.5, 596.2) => 0.02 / 4.28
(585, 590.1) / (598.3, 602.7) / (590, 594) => -0.08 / 4.28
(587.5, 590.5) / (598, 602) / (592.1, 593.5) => -0.03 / 4.26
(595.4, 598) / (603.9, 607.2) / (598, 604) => -0.12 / 4.16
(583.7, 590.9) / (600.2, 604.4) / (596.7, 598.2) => 0.01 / 4.25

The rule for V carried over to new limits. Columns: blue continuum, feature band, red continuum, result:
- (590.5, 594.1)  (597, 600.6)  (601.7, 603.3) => 0.01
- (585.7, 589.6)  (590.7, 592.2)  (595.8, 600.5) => -0.04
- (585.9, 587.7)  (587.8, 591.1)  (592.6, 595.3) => 0.02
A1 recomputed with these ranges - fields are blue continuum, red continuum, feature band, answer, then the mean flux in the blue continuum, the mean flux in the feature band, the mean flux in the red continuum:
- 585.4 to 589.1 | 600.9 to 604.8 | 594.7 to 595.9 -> 0.01 mag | 4.27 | 4.19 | 4.19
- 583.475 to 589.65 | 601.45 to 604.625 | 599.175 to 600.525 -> -0.02 mag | 4.32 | 4.29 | 4.18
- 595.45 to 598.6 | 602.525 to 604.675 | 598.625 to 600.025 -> -0.02 mag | 4.24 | 4.28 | 4.14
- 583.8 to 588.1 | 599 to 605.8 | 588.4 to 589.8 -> 0.06 mag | 4.38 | 4.1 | 4.21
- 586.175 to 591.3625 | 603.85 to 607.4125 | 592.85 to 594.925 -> -0.02 mag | 4.27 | 4.28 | 4.1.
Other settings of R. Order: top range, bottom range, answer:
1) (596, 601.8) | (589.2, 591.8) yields 1.01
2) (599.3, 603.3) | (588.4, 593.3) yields 1.03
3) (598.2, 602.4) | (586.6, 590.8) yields 1.05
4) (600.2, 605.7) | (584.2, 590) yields 1.03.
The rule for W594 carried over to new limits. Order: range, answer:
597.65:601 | 4.27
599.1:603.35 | 4.26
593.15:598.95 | 4.25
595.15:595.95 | 4.22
